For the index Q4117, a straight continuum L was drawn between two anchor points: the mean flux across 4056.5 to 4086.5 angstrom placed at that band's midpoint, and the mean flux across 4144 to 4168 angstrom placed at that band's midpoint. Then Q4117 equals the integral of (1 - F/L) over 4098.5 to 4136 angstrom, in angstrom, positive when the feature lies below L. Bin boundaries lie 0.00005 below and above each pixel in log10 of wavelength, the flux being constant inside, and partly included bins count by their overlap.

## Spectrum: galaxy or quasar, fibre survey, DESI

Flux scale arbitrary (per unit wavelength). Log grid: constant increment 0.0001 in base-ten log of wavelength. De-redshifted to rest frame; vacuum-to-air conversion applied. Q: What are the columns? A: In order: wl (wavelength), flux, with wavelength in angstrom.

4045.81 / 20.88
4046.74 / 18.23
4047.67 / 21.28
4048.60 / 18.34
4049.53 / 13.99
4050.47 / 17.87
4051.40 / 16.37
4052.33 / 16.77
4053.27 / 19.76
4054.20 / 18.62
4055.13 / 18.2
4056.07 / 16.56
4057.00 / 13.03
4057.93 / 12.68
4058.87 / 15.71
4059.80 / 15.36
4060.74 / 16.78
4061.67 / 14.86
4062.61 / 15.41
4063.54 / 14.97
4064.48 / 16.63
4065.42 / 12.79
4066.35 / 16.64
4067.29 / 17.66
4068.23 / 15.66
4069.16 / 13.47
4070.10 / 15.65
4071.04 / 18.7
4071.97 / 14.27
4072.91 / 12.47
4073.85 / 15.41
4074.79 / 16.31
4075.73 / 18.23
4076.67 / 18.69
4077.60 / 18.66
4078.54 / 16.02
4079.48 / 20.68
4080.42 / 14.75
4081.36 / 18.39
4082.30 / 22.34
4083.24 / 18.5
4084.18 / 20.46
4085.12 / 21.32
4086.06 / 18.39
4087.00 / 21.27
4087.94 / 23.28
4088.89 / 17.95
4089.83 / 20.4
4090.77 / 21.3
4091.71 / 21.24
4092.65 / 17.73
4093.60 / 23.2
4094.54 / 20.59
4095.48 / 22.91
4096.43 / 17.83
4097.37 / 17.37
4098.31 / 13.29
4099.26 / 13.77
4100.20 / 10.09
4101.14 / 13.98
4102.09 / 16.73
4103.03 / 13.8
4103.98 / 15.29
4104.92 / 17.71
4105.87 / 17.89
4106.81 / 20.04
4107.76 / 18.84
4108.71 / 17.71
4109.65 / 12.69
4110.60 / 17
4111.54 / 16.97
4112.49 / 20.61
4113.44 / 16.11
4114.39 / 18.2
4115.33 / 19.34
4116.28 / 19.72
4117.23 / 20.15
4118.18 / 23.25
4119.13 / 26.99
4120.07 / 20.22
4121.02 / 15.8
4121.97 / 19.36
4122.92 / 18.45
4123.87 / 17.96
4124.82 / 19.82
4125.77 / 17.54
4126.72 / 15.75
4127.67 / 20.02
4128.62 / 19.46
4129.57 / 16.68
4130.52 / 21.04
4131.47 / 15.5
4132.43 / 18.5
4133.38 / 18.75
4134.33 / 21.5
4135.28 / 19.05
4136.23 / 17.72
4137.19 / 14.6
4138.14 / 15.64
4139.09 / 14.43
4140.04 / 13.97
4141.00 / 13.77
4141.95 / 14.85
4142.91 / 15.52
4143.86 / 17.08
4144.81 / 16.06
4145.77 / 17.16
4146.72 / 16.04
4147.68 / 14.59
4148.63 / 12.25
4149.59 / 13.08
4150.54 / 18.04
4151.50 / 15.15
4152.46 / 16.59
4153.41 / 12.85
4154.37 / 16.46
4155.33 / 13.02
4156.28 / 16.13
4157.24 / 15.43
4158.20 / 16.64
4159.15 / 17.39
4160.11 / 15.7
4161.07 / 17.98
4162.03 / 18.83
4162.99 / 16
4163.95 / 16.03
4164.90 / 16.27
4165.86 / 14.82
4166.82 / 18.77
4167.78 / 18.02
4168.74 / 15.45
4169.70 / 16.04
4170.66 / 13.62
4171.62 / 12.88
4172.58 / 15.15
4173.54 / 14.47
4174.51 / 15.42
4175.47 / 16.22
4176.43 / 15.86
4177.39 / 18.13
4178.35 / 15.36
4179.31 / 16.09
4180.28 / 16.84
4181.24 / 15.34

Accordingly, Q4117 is -4.0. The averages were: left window 16.6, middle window 18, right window 16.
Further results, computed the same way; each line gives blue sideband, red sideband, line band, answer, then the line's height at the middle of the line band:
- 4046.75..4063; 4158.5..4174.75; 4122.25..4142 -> -1.5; 16.2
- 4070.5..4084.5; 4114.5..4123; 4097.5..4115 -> 3.0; 19.5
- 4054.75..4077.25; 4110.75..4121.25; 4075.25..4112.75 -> -0.6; 18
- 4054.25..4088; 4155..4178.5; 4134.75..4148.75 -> 0.5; 16.2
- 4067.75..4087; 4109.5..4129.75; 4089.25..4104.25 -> 0.5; 18.1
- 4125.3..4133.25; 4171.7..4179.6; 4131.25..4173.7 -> 2.3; 16.9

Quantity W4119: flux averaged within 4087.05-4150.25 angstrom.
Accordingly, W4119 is 17.7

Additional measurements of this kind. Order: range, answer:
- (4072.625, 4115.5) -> 18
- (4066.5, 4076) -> 15.8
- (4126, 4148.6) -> 16.8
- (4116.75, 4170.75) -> 17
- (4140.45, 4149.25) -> 15.2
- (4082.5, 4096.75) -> 20.5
